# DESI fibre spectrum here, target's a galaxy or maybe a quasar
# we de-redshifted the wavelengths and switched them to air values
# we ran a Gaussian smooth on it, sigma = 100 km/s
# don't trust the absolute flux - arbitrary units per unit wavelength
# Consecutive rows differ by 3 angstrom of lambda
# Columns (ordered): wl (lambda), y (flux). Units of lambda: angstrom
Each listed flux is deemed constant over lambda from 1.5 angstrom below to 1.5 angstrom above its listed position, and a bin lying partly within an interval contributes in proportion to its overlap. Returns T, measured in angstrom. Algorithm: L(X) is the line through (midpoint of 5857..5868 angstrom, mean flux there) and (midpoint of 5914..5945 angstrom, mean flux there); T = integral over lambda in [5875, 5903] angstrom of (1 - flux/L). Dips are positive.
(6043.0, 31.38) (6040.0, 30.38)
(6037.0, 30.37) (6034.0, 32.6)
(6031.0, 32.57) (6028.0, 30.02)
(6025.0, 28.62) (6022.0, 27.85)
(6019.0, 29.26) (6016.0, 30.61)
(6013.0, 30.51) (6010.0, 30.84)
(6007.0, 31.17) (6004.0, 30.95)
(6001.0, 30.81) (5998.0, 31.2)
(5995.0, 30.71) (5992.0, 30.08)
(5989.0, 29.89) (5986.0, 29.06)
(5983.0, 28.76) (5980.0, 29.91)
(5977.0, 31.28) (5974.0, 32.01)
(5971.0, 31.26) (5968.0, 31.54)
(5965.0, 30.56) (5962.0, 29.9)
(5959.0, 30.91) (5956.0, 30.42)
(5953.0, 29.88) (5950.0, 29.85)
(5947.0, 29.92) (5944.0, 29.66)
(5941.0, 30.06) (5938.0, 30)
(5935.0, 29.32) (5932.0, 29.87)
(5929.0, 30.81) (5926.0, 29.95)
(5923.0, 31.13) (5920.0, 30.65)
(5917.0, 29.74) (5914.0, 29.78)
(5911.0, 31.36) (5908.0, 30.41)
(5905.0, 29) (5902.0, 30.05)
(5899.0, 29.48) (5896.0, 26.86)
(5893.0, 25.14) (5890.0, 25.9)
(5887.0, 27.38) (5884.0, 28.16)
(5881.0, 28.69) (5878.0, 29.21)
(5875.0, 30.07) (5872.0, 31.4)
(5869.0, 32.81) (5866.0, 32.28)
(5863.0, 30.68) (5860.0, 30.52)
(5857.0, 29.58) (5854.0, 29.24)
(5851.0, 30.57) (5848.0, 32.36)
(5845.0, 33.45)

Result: 2.47 angstrom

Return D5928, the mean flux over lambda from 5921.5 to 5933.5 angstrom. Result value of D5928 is 30.4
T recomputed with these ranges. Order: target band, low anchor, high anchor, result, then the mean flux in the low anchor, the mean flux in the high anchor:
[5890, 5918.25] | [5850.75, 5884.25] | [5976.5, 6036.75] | 1.32 angstrom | 30.3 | 30.3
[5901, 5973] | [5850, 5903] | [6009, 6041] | -1.31 angstrom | 29.3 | 30.3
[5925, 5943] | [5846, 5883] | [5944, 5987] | 0.27 angstrom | 30.6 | 30.4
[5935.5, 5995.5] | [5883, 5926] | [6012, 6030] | -2.03 angstrom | 29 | 29.5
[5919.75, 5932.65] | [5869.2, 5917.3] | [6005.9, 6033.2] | -0.52 angstrom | 29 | 30.2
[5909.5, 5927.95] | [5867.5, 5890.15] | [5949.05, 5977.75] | -0.25 angstrom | 29.4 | 30.8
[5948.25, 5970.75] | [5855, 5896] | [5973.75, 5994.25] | -0.45 angstrom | 29.3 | 30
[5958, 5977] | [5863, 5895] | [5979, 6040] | -0.72 angstrom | 29.1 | 30.3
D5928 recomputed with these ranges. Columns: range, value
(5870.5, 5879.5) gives 30.2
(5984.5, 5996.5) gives 29.9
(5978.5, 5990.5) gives 29.4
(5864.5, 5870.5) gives 32.5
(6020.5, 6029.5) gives 28.8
